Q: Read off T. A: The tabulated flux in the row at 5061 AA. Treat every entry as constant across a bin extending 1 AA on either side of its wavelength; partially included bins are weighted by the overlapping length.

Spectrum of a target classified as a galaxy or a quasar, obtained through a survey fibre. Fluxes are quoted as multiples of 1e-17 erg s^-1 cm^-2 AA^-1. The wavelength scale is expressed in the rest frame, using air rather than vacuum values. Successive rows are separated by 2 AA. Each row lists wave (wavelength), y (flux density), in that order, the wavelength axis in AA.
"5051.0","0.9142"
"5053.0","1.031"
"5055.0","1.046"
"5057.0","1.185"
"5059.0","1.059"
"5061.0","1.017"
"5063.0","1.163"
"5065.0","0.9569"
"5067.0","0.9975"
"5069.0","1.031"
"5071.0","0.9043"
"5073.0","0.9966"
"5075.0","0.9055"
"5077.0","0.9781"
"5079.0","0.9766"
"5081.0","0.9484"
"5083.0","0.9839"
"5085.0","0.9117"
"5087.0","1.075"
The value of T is 1.017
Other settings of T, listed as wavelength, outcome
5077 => 0.9781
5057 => 1.185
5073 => 0.9966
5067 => 0.9975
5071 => 0.9043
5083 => 0.9839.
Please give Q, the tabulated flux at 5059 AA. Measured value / 1.059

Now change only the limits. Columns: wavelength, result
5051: 0.9142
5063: 1.163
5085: 0.9117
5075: 0.9055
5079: 0.9766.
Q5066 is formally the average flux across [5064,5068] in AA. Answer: 0.977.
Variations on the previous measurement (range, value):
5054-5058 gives 1.12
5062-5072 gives 1.01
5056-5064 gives 1.11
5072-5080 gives 0.964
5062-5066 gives 1.06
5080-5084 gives 0.966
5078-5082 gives 0.963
